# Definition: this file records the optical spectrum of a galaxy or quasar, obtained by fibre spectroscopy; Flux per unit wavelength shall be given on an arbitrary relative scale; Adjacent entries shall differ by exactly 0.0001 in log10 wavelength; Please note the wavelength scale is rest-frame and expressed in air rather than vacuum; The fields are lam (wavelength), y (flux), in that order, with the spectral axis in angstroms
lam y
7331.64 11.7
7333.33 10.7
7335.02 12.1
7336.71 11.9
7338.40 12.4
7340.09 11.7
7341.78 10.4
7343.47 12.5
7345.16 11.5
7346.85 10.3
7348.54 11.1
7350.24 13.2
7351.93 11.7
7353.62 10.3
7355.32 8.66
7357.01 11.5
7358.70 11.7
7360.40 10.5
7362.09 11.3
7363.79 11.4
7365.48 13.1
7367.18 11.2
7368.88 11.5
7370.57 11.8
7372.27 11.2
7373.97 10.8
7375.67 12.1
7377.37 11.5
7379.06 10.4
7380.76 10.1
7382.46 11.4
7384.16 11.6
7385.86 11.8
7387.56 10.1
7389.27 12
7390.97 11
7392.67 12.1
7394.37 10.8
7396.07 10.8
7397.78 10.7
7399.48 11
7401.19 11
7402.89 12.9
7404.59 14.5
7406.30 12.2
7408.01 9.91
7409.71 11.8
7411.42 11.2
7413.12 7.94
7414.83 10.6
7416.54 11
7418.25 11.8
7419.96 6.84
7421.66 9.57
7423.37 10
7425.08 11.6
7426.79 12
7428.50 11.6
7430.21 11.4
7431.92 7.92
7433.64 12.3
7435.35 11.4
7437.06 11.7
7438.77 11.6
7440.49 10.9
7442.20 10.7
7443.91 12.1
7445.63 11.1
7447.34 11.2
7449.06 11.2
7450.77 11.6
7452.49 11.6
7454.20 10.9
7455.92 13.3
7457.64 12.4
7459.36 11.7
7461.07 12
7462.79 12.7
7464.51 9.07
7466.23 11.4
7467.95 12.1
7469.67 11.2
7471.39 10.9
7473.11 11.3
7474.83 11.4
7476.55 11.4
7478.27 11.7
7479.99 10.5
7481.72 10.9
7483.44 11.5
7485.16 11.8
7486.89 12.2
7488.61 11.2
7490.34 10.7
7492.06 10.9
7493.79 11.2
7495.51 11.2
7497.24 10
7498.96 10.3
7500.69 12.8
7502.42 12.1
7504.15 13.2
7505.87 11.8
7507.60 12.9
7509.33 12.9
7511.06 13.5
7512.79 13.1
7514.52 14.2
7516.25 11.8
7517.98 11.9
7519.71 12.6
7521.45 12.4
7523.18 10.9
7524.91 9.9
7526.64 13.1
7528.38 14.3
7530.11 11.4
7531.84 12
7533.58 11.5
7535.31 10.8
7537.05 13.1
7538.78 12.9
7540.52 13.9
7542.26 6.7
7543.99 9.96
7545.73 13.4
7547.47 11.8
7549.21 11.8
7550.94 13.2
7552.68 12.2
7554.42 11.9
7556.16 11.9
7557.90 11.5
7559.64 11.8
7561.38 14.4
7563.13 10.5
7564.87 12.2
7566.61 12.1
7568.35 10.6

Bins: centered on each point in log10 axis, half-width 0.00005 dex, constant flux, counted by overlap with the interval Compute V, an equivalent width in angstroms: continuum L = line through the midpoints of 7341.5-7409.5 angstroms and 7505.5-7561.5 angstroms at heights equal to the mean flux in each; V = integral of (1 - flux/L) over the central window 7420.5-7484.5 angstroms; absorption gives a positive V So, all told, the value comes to 2.5 angstroms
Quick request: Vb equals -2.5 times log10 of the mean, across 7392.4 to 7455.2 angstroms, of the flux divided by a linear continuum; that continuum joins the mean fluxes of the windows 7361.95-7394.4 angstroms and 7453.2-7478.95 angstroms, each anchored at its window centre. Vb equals 0.04 mag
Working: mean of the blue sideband 11.4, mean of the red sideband 11.6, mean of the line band 11.1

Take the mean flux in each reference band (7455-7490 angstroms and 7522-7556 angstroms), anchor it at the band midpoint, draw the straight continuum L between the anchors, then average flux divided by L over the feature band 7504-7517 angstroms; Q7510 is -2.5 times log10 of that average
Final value -0.11 mag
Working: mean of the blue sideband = 11.5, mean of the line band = 12.9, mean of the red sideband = 11.8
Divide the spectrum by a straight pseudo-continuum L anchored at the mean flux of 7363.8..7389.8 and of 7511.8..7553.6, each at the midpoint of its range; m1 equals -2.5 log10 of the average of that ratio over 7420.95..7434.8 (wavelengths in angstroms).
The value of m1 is 0.07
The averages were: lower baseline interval 11.4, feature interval 10.8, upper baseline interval 12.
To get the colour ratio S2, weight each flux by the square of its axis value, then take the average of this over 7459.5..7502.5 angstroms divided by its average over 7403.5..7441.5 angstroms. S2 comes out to 1.05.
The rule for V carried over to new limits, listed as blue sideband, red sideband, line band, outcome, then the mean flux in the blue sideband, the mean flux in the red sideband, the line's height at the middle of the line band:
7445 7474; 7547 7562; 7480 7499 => 1.1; 11.5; 12.3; 11.7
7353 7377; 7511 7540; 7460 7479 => 0.9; 11.2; 12.3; 11.9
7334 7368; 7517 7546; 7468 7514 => 0.1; 11.4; 11.8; 11.7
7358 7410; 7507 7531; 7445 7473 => 1.1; 11.4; 12.5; 12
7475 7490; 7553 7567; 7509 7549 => -1.0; 11.4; 12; 11.8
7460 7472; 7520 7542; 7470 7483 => 0.3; 11.4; 12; 11.5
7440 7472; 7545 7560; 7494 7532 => -0.9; 11.5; 12.2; 11.9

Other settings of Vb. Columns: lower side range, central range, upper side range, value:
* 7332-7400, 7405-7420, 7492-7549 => 0.081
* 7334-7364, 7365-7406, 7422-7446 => -0.021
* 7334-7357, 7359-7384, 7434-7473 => 0.007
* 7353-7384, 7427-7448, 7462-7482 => 0.001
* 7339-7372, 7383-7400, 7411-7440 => -0.023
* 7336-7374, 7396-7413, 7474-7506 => -0.008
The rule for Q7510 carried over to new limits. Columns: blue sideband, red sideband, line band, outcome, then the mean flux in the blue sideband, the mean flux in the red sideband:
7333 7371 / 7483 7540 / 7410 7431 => 0.12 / 11.4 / 12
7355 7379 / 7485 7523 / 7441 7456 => 0.03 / 11.3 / 12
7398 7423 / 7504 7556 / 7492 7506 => 0.03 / 10.9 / 12.2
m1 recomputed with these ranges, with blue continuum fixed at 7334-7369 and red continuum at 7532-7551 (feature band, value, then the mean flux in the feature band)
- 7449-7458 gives -0.03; 11.9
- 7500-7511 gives -0.09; 12.7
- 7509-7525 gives -0.07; 12.4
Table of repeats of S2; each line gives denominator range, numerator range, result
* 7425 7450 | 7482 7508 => 1.04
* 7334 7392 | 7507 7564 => 1.12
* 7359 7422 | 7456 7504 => 1.05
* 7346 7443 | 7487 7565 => 1.11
